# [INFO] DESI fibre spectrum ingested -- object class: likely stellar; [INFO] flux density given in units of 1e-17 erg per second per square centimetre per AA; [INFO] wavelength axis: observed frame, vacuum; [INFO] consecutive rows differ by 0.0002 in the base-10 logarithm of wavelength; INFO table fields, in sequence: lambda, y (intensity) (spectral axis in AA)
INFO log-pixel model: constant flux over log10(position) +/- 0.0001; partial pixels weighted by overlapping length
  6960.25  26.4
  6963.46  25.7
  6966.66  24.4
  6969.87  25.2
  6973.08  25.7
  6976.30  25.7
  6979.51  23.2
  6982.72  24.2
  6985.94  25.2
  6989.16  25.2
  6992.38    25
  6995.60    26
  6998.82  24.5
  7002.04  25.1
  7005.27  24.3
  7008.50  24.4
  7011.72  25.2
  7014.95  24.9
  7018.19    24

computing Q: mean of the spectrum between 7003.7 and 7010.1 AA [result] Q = 24.3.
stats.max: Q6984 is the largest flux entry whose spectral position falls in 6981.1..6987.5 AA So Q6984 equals 25.2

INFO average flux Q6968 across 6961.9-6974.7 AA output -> 25.2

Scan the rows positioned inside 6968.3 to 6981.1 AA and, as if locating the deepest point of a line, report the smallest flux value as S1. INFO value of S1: 23.2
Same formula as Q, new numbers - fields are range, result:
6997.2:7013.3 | 24.7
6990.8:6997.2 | 25.5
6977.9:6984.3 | 23.7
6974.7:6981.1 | 24.5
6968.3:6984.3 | 24.8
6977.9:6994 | 24.6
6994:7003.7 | 25.2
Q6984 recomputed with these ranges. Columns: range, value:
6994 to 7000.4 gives 26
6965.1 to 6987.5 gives 25.7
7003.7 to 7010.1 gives 24.4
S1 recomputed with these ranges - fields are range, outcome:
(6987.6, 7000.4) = 24.5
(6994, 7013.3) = 24.3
